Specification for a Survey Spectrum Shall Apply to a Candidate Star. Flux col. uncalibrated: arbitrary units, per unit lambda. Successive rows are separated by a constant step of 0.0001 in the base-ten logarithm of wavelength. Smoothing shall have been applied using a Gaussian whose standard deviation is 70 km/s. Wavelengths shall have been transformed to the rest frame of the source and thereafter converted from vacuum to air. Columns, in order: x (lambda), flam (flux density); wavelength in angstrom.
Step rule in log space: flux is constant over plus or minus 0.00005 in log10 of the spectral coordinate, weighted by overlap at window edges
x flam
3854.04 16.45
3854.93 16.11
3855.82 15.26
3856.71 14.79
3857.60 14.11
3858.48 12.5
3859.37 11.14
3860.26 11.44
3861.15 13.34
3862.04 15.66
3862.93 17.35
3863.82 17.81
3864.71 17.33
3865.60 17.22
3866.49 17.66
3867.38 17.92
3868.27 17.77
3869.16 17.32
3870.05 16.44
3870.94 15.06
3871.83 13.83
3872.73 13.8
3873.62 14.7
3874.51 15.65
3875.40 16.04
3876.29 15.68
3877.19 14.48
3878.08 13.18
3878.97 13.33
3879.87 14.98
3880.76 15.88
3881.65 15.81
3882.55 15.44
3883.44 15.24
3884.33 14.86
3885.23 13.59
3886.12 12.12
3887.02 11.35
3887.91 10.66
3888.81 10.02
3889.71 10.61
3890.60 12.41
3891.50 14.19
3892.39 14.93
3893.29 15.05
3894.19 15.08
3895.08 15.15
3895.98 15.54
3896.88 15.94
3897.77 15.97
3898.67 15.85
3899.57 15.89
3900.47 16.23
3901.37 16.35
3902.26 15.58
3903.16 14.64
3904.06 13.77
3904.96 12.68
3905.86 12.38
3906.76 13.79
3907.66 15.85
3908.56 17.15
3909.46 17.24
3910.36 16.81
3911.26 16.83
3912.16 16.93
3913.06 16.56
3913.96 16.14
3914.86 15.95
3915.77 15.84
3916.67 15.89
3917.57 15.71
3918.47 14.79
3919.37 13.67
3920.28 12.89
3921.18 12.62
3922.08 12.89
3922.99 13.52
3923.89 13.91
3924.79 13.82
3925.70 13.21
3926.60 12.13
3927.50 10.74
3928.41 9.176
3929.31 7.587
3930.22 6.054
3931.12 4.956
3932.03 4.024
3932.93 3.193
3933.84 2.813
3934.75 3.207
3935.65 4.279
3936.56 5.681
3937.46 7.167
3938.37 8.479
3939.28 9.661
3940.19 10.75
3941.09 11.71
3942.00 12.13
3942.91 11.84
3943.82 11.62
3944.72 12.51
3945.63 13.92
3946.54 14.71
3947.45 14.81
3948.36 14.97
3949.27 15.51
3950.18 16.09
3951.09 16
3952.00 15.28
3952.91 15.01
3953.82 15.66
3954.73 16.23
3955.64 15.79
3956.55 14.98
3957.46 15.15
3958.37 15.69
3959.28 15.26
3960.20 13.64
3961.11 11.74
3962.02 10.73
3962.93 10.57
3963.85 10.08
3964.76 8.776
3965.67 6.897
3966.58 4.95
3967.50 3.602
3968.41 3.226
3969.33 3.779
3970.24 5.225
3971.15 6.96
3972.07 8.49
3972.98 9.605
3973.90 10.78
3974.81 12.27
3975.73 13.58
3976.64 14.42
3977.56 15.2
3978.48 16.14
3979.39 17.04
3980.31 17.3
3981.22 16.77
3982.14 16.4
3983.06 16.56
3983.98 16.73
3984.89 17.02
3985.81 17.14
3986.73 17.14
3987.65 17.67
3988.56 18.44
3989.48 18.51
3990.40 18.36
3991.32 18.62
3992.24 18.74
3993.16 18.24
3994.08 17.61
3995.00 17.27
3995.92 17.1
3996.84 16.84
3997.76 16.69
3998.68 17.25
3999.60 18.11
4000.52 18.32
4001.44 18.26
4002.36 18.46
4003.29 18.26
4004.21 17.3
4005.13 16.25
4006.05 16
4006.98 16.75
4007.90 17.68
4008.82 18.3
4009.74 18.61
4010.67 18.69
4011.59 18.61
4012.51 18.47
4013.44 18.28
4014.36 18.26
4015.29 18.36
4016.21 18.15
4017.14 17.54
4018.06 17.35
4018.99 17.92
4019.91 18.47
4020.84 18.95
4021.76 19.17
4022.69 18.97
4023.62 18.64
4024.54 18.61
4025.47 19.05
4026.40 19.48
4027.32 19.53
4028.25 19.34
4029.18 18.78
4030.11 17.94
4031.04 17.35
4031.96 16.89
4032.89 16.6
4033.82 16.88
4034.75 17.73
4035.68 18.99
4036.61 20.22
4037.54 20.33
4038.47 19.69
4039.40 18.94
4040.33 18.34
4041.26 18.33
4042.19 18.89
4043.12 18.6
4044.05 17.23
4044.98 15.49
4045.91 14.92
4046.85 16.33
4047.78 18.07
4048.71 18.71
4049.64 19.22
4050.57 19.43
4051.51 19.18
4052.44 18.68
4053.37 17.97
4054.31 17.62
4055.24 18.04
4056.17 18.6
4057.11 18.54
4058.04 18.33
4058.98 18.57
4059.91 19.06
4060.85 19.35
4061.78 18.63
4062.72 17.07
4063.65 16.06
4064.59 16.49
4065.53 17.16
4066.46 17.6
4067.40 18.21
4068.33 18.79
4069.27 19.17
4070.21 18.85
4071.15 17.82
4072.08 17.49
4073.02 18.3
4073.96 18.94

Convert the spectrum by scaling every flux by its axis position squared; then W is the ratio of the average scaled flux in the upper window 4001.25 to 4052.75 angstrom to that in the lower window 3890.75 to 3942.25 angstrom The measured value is 1.53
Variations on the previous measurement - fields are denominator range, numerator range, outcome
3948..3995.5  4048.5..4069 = 1.38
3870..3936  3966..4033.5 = 1.28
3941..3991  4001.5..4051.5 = 1.41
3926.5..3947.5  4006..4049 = 2.18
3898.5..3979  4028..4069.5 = 1.58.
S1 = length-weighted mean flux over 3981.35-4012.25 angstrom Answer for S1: 17.6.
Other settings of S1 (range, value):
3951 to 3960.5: 15.3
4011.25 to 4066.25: 18.2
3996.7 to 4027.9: 18.1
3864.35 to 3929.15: 14.7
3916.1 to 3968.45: 11.3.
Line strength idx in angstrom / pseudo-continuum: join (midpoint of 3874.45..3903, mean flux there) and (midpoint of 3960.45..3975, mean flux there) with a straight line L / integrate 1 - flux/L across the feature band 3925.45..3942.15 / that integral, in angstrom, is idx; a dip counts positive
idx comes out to 4.9 angstrom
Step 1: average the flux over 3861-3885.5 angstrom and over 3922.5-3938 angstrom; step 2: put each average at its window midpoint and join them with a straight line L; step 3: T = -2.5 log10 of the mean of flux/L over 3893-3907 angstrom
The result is -0.24 mag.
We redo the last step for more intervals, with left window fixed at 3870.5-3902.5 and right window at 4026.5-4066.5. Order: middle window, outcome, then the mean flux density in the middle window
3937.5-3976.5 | 0.352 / 11.6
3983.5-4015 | -0.044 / 17.8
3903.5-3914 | -0.036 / 15.5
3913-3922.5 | 0.030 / 14.7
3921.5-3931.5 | 0.383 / 10.8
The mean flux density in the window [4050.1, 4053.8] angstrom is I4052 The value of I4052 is 18.8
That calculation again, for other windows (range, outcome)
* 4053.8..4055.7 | 17.8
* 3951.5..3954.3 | 15.3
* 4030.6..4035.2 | 17.1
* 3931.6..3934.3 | 3.33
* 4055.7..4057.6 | 18.6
